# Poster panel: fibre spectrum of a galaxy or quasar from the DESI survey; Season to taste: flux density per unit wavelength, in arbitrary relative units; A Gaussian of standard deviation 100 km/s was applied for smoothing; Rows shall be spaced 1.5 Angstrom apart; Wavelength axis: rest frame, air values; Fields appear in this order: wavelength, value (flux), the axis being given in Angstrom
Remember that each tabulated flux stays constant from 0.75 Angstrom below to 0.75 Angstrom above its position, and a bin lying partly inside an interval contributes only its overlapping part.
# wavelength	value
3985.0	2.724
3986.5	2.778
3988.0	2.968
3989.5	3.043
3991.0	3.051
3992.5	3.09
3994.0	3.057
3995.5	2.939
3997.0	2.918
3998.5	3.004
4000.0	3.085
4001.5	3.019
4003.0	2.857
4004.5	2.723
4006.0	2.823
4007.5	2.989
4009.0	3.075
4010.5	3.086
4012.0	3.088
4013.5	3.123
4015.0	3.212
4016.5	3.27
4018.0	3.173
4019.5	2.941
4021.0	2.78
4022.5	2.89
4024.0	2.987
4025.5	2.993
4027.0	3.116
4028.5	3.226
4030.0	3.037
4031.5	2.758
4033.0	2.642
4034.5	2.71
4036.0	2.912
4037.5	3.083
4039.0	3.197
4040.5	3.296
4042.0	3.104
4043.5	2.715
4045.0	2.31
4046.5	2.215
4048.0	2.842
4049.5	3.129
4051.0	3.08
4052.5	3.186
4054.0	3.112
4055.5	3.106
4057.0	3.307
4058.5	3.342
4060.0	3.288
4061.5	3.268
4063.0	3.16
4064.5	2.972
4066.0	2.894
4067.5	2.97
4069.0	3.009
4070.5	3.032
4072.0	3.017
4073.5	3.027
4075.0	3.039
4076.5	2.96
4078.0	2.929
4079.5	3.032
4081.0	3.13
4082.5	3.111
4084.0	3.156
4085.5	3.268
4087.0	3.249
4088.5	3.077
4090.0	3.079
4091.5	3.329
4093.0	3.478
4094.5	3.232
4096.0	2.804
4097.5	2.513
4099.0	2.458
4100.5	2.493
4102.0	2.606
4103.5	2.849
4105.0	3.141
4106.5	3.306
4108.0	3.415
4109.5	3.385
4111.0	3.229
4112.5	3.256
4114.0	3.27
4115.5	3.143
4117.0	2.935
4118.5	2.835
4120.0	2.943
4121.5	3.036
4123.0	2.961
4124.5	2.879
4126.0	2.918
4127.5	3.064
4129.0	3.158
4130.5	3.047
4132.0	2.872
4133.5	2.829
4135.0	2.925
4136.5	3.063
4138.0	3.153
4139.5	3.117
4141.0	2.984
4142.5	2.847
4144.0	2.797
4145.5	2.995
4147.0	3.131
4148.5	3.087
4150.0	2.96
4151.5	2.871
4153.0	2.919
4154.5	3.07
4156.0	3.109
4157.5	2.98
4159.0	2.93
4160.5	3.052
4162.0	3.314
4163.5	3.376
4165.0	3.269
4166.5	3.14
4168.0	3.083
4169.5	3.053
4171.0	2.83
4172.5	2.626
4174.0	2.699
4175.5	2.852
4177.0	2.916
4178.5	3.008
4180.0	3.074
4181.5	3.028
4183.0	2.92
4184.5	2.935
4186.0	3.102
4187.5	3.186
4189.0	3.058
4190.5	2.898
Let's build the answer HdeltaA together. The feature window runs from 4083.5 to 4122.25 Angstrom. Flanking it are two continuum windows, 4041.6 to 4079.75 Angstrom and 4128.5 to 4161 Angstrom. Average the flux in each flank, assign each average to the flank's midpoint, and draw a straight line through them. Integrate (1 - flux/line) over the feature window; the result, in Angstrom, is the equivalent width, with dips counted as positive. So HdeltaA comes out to -0.8 Angstrom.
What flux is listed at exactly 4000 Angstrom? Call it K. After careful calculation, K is 3.085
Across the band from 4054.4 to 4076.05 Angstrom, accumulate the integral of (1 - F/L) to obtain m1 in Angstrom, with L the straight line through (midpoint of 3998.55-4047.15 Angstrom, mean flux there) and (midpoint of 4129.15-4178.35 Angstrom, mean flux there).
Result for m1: -1.0 Angstrom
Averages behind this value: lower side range 2.95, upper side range 3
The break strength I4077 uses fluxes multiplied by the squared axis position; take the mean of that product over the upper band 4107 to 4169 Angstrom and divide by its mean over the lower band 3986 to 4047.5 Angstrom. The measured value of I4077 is 1.10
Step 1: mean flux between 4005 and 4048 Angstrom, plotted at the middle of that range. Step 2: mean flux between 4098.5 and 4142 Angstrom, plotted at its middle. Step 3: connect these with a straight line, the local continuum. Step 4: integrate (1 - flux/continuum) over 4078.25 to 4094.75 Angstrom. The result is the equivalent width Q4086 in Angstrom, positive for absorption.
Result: -1.08 Angstrom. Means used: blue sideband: 2.95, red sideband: 3.01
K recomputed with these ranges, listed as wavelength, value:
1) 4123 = 2.961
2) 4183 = 2.92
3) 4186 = 3.102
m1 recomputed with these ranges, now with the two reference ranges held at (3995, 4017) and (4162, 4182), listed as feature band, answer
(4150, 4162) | 0.0 Angstrom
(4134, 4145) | 0.1 Angstrom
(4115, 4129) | 0.2 Angstrom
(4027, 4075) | 0.2 Angstrom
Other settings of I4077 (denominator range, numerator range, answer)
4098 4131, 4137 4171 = 1.03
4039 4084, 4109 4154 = 1.03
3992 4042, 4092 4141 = 1.05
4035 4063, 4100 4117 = 1.05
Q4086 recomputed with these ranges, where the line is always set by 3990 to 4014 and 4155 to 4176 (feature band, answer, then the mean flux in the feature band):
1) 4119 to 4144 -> 0.3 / 2.98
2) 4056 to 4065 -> -0.7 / 3.23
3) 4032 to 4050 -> 1.0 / 2.84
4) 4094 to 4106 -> 1.0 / 2.76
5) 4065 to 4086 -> -0.2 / 3.04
